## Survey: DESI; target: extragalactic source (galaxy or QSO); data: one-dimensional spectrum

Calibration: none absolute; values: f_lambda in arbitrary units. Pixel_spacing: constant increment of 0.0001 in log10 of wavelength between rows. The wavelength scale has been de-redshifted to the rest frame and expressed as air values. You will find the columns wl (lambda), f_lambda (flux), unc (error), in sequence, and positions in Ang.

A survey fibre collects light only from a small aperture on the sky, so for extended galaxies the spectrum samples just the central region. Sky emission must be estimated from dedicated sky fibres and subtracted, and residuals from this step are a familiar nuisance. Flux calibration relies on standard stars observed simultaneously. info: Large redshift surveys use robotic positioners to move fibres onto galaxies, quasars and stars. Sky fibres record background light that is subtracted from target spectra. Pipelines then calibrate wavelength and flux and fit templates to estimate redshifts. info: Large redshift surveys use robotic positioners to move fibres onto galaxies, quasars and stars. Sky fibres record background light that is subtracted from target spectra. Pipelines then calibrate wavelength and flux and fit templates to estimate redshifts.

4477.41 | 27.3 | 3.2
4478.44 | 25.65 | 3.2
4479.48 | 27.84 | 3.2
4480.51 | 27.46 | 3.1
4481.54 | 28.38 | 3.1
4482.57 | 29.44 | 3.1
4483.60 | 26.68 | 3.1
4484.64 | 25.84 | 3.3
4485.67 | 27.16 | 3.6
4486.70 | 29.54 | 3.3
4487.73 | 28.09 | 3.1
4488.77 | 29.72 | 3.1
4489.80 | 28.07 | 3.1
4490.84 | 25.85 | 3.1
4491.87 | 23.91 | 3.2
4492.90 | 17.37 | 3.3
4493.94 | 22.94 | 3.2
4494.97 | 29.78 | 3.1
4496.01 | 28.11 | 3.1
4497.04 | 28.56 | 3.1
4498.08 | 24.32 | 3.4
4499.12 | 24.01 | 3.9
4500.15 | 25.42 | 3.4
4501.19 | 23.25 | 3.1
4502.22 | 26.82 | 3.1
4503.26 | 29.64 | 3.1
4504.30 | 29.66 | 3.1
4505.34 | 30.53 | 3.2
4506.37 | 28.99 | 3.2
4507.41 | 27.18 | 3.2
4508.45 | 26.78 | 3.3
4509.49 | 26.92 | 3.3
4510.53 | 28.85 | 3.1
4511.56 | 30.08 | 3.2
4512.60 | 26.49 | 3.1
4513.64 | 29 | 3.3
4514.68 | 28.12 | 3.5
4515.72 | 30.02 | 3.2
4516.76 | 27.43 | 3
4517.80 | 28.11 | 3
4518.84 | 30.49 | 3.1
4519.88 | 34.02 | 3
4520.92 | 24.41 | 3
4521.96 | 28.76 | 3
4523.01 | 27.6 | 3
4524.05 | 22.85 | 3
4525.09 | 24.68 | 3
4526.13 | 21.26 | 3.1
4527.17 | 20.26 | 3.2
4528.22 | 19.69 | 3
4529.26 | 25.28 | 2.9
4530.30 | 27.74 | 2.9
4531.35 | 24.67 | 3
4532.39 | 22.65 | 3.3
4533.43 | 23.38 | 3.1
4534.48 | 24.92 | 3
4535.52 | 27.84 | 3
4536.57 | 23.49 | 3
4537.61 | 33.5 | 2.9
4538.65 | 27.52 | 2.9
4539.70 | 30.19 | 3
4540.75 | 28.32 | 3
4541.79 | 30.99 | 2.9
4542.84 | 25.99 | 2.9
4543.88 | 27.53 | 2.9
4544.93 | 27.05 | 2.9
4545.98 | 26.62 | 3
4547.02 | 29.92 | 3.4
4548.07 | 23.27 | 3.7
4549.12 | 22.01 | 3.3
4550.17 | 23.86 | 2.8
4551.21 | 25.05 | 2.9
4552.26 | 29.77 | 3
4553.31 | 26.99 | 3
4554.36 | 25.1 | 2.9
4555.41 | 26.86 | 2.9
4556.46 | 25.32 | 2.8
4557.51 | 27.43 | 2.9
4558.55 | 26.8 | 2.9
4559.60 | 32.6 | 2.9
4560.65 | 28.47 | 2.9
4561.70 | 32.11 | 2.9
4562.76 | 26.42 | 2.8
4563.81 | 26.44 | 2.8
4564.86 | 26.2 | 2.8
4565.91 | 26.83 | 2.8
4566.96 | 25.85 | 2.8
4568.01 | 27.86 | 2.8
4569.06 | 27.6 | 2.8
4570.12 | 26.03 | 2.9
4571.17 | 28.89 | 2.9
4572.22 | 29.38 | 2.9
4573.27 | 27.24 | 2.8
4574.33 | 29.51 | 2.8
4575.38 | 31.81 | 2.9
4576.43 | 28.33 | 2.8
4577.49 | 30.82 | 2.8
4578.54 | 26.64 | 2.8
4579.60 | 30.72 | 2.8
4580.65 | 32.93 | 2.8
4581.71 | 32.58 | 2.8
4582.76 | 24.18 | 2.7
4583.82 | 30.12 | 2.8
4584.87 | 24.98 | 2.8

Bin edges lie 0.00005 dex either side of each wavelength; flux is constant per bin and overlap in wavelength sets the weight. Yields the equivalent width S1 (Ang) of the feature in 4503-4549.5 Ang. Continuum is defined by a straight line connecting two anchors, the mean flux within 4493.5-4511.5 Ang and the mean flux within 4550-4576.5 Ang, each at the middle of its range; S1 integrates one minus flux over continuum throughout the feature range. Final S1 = 0.7 Ang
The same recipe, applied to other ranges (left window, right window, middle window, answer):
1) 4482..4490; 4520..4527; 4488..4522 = -1.02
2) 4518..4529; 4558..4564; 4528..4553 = 0.60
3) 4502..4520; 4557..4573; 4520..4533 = 1.86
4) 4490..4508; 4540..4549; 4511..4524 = -0.88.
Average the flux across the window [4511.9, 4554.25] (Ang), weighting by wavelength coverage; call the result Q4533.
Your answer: 26.5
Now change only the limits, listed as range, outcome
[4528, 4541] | 26.2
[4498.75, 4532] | 26.8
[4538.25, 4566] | 27.2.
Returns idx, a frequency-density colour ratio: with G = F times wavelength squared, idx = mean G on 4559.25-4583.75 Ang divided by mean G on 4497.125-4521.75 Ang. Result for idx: 1.06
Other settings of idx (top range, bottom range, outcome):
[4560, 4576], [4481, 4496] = 1.09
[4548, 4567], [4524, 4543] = 1.06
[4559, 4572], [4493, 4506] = 1.08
